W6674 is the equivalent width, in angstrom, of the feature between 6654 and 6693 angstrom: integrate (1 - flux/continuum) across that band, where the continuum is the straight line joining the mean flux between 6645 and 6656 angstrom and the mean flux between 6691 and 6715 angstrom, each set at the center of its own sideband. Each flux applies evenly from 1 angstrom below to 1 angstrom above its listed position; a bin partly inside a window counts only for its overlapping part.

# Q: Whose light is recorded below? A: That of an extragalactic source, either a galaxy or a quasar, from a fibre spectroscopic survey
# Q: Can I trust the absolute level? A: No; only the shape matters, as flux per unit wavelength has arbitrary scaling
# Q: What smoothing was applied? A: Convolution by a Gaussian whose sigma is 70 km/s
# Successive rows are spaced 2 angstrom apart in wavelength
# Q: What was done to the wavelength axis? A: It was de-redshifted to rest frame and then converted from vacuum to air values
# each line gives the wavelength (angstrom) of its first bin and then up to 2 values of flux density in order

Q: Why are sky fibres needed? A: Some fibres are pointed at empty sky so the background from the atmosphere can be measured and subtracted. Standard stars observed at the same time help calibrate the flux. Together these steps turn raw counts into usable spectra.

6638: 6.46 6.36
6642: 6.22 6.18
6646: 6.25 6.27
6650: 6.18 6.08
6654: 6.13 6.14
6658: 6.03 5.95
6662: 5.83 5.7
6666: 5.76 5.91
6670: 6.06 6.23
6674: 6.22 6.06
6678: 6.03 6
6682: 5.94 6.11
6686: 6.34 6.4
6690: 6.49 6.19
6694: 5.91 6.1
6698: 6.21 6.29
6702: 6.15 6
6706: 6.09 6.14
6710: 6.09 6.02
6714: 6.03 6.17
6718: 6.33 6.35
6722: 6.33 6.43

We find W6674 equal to 0.44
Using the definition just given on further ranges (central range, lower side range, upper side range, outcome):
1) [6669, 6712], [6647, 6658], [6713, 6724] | 0.5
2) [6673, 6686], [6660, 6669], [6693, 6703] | -0.3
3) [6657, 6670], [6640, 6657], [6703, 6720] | 0.6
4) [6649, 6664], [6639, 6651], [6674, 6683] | 0.4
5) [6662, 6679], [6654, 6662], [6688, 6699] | 0.3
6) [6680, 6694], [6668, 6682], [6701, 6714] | -0.3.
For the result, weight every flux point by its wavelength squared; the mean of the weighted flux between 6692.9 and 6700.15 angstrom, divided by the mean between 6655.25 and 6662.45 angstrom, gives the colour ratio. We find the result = 1.03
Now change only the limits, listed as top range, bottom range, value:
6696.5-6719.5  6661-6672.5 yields 1.05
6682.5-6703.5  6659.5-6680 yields 1.05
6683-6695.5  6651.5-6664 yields 1.05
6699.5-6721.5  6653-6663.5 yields 1.04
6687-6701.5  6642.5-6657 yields 1.02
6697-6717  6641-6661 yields 1.01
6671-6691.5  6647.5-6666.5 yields 1.04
